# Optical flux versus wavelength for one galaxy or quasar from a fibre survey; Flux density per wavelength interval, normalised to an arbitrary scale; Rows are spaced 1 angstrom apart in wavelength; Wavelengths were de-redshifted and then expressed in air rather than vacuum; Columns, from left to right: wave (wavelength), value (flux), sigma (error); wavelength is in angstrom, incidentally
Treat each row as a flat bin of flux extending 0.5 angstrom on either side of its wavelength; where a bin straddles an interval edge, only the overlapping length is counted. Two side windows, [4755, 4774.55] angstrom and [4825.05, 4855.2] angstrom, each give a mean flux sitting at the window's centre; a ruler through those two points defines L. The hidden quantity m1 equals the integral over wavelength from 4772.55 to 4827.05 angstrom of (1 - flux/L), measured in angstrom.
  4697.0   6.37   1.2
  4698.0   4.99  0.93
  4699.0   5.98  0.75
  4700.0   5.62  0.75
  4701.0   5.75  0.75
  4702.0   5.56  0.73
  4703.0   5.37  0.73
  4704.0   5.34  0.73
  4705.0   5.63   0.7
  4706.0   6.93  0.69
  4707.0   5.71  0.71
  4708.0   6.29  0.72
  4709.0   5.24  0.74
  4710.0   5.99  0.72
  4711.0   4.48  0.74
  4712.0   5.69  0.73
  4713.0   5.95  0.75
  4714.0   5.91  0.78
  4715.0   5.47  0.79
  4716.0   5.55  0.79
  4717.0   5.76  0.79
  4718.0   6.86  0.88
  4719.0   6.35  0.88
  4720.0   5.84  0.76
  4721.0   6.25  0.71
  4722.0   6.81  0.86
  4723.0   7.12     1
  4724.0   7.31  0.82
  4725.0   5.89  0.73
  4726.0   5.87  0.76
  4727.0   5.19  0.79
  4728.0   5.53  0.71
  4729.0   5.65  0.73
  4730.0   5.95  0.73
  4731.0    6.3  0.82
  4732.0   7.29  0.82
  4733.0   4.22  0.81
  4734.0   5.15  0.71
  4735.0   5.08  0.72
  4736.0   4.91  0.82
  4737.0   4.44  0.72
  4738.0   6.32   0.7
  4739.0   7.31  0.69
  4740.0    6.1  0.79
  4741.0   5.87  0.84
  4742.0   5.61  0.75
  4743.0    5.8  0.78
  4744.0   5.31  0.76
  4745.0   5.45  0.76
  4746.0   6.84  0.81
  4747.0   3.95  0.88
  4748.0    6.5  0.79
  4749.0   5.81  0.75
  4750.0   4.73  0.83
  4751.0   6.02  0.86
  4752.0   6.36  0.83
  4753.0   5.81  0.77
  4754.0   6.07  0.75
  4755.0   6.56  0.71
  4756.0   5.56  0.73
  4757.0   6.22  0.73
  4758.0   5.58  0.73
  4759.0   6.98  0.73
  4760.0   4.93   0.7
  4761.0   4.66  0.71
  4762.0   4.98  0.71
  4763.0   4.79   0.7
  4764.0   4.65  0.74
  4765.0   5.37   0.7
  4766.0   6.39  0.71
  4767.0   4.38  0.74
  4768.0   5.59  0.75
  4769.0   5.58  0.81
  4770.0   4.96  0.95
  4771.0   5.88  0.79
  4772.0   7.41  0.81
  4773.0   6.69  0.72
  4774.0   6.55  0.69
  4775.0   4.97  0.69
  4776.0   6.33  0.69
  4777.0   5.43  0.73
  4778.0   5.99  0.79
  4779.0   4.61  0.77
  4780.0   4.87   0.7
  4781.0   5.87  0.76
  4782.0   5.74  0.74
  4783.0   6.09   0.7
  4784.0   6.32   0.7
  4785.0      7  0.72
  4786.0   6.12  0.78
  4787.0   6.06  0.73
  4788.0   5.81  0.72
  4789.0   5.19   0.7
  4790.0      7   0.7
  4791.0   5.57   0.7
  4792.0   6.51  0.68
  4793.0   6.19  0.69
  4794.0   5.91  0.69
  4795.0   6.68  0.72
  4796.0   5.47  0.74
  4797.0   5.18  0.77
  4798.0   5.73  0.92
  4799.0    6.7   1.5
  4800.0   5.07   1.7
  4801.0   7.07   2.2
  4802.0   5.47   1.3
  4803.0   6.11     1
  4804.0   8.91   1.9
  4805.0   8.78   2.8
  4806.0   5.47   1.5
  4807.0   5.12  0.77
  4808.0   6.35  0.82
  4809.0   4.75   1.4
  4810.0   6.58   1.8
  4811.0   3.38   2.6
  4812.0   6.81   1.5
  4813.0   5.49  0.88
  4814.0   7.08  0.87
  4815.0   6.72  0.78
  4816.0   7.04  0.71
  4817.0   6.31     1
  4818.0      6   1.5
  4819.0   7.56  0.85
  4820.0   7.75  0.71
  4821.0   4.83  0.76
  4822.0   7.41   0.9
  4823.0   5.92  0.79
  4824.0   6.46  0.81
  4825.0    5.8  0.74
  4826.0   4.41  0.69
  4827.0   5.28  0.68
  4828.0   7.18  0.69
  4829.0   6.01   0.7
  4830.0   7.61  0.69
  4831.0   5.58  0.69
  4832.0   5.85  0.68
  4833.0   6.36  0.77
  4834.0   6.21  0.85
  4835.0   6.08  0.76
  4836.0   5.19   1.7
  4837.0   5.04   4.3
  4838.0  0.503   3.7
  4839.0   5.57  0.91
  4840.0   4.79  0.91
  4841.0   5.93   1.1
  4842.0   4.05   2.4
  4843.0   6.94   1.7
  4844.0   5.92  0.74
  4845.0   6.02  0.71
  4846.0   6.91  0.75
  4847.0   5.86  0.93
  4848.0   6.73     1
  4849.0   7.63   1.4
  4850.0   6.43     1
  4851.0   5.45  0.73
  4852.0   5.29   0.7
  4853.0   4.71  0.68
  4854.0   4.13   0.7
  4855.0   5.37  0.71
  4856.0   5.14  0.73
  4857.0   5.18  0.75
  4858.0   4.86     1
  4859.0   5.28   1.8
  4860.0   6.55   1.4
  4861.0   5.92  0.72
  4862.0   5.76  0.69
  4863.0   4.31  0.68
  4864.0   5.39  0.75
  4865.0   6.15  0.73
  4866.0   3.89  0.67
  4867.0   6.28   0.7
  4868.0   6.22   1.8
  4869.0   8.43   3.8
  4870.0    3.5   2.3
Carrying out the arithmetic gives -4.2 angstrom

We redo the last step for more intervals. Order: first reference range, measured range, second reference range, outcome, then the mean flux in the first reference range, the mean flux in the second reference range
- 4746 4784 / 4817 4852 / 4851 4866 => -3.7 angstrom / 5.67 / 5.25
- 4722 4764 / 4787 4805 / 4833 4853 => -1.7 angstrom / 5.76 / 5.6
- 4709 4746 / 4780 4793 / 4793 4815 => 0.0 angstrom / 5.85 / 6.12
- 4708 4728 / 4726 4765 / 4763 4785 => 1.3 angstrom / 5.97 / 5.71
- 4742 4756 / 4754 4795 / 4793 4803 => 0.5 angstrom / 5.77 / 5.94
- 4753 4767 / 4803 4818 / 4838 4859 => -2.1 angstrom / 5.56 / 5.51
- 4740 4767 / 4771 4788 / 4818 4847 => -0.9 angstrom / 5.63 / 5.83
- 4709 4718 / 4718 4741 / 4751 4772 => -1.3 angstrom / 5.65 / 5.62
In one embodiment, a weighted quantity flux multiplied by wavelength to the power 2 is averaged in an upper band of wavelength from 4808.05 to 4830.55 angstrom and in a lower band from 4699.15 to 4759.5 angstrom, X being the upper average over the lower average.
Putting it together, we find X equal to 1.10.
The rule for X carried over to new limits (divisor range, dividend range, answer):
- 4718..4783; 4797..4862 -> 1.06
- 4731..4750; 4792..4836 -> 1.13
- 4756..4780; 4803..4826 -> 1.16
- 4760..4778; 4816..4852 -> 1.10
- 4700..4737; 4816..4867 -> 1.04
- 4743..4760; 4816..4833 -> 1.11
